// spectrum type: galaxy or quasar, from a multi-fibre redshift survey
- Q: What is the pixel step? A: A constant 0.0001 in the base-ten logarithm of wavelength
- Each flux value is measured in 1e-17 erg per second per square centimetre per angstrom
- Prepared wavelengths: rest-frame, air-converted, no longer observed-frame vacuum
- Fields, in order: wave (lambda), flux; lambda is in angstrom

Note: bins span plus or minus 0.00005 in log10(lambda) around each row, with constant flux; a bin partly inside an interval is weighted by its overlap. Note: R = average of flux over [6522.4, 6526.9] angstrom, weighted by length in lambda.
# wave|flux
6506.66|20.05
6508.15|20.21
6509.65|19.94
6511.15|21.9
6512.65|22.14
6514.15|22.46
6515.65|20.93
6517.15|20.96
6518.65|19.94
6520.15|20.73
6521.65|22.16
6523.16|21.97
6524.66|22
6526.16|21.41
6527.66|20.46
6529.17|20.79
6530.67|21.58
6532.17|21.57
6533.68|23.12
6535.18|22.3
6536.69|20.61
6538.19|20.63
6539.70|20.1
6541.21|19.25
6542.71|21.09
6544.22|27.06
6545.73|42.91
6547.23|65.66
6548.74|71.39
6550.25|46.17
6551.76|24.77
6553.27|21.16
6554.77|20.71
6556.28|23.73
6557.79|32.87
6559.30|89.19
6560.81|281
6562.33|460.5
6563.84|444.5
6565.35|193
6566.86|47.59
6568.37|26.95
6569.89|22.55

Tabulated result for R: 21.8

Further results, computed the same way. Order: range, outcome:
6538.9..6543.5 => 20.2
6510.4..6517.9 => 21.7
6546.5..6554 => 45.8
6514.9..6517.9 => 21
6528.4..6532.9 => 21.3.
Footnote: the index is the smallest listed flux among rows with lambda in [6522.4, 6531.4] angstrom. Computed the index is 20.46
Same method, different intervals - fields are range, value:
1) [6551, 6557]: 20.71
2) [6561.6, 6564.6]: 444.5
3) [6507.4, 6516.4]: 19.94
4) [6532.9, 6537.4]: 20.61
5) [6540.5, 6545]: 19.25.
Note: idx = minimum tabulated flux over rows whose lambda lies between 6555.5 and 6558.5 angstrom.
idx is 23.73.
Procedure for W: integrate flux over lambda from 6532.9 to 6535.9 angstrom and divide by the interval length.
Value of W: 22.7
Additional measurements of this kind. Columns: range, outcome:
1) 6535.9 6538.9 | 20.6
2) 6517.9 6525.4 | 21.4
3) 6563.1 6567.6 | 228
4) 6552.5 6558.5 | 24.6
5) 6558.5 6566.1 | 292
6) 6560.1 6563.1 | 372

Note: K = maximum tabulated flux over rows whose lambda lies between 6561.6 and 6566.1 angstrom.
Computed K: 460.5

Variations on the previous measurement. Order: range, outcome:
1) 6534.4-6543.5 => 22.3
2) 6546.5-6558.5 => 71.39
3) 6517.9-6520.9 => 20.73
